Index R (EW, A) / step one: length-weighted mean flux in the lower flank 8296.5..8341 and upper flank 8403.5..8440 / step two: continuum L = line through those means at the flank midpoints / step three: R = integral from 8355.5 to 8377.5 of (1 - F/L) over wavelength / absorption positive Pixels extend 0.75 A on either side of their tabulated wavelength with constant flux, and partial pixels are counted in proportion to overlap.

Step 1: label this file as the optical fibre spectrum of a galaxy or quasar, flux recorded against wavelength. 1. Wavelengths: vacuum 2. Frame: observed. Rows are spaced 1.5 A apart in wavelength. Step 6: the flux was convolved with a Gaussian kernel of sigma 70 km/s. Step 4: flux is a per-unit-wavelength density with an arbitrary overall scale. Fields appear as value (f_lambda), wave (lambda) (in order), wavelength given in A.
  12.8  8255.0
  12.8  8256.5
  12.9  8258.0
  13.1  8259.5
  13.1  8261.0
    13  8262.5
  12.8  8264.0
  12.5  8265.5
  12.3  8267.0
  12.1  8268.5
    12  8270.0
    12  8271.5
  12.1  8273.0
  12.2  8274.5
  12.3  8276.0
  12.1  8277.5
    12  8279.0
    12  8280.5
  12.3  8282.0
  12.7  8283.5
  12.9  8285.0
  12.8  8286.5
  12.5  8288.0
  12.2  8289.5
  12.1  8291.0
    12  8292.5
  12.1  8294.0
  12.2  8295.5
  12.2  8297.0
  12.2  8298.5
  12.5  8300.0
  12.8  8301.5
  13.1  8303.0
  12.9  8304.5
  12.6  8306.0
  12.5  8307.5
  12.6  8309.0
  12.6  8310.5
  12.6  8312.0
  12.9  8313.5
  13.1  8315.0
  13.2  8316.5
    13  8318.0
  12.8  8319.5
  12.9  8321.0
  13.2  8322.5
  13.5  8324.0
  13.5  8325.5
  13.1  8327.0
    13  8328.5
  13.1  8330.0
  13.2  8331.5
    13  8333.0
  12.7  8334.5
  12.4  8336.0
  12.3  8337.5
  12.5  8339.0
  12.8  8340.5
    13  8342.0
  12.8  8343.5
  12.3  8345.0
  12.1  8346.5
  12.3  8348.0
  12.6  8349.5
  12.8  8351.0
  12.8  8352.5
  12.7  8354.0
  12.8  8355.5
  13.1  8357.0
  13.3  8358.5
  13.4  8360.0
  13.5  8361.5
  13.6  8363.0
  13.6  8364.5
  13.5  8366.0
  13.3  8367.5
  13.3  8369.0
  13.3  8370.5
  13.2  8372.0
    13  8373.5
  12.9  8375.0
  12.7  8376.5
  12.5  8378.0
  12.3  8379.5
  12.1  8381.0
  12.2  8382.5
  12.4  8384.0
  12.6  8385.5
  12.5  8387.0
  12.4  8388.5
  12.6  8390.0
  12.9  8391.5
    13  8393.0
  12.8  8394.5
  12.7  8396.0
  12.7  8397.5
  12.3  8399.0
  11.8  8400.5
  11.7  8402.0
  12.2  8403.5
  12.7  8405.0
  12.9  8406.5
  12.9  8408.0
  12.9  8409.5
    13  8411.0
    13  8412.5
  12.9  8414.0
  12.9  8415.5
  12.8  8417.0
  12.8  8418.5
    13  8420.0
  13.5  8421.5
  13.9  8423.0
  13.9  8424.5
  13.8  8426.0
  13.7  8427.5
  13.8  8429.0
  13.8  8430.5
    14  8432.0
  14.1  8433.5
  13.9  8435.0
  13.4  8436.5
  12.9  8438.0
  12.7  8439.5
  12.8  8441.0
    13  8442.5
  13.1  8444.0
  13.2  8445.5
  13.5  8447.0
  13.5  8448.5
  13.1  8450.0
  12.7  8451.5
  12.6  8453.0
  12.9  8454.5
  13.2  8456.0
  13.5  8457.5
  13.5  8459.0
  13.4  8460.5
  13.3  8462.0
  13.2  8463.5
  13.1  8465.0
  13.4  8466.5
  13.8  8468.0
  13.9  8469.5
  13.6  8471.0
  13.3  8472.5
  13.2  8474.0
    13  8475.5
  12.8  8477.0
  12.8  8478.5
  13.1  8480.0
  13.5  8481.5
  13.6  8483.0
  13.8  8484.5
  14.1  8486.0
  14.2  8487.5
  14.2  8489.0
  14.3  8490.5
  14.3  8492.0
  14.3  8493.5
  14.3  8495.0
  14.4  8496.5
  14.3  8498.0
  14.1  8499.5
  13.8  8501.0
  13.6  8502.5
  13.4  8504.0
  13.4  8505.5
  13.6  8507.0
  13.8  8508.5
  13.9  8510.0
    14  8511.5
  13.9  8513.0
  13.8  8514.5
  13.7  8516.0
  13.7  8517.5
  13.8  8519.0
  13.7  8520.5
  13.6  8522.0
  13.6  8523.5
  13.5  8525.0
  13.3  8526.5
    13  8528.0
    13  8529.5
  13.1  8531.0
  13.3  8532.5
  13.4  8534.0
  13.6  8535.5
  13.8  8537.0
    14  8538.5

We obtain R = -0.3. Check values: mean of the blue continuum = 12.8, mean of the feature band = 13.2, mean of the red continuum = 13.3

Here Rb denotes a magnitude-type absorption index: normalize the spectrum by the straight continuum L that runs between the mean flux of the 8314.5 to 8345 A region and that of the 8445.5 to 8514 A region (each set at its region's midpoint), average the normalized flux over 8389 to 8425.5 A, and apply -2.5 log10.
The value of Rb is 0.04 mag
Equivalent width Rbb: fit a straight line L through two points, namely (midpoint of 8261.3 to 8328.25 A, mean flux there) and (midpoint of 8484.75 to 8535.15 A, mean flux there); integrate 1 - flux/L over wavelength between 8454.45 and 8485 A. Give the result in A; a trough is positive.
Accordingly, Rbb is 0.5 A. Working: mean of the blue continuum 12.6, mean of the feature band 13.3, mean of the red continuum 13.8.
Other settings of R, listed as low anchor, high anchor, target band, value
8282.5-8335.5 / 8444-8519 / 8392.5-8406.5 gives 0.78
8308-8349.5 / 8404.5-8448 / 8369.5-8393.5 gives 0.74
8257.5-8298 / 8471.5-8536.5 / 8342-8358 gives 0.17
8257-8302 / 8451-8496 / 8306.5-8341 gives -0.65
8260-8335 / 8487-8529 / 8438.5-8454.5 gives 0.55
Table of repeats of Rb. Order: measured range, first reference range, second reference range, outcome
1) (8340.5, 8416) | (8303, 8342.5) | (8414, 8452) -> 0.03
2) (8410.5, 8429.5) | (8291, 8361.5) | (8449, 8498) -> 0.00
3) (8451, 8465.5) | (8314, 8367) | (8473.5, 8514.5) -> 0.04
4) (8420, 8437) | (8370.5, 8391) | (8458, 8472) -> -0.06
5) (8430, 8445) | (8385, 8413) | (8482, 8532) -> -0.03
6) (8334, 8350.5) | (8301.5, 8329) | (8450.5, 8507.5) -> 0.04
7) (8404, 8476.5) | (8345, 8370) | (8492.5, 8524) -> 0.02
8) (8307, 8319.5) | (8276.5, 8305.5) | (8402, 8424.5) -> -0.03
